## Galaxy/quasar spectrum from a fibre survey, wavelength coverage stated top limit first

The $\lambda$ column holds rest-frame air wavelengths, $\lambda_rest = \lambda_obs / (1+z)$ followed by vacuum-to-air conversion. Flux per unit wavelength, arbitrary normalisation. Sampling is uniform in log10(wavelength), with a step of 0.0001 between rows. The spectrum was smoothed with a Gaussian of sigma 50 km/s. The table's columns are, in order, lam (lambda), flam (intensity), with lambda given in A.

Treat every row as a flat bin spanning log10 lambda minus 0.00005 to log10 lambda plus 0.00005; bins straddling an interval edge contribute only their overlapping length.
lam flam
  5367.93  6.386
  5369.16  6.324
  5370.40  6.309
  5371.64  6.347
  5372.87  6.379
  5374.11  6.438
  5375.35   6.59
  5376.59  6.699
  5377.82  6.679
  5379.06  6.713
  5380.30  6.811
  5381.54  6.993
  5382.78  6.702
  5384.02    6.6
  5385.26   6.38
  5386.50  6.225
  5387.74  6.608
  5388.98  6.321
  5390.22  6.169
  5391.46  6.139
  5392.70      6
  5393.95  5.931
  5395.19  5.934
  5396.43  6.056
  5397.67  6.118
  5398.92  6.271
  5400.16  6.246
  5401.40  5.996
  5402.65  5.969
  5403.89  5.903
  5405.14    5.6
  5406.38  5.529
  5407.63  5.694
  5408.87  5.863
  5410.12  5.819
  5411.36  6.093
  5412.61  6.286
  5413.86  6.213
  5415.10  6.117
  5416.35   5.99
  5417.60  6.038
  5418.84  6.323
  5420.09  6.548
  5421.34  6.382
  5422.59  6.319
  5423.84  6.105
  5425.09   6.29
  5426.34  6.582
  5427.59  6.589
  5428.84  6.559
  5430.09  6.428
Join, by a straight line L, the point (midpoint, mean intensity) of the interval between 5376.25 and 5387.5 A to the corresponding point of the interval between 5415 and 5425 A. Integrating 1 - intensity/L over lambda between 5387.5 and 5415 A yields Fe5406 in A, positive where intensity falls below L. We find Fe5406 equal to 1.74 A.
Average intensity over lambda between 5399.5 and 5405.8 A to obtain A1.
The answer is 5.95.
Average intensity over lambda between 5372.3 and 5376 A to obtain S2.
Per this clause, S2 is 6.46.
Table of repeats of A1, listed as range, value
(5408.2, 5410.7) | 5.84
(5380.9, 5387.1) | 6.58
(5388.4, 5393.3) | 6.16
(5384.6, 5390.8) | 6.35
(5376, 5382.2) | 6.78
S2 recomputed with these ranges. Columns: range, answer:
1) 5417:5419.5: 6.2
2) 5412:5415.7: 6.21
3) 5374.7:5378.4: 6.66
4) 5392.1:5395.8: 5.95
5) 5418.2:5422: 6.42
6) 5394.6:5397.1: 6.01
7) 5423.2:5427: 6.32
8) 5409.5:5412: 5.96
